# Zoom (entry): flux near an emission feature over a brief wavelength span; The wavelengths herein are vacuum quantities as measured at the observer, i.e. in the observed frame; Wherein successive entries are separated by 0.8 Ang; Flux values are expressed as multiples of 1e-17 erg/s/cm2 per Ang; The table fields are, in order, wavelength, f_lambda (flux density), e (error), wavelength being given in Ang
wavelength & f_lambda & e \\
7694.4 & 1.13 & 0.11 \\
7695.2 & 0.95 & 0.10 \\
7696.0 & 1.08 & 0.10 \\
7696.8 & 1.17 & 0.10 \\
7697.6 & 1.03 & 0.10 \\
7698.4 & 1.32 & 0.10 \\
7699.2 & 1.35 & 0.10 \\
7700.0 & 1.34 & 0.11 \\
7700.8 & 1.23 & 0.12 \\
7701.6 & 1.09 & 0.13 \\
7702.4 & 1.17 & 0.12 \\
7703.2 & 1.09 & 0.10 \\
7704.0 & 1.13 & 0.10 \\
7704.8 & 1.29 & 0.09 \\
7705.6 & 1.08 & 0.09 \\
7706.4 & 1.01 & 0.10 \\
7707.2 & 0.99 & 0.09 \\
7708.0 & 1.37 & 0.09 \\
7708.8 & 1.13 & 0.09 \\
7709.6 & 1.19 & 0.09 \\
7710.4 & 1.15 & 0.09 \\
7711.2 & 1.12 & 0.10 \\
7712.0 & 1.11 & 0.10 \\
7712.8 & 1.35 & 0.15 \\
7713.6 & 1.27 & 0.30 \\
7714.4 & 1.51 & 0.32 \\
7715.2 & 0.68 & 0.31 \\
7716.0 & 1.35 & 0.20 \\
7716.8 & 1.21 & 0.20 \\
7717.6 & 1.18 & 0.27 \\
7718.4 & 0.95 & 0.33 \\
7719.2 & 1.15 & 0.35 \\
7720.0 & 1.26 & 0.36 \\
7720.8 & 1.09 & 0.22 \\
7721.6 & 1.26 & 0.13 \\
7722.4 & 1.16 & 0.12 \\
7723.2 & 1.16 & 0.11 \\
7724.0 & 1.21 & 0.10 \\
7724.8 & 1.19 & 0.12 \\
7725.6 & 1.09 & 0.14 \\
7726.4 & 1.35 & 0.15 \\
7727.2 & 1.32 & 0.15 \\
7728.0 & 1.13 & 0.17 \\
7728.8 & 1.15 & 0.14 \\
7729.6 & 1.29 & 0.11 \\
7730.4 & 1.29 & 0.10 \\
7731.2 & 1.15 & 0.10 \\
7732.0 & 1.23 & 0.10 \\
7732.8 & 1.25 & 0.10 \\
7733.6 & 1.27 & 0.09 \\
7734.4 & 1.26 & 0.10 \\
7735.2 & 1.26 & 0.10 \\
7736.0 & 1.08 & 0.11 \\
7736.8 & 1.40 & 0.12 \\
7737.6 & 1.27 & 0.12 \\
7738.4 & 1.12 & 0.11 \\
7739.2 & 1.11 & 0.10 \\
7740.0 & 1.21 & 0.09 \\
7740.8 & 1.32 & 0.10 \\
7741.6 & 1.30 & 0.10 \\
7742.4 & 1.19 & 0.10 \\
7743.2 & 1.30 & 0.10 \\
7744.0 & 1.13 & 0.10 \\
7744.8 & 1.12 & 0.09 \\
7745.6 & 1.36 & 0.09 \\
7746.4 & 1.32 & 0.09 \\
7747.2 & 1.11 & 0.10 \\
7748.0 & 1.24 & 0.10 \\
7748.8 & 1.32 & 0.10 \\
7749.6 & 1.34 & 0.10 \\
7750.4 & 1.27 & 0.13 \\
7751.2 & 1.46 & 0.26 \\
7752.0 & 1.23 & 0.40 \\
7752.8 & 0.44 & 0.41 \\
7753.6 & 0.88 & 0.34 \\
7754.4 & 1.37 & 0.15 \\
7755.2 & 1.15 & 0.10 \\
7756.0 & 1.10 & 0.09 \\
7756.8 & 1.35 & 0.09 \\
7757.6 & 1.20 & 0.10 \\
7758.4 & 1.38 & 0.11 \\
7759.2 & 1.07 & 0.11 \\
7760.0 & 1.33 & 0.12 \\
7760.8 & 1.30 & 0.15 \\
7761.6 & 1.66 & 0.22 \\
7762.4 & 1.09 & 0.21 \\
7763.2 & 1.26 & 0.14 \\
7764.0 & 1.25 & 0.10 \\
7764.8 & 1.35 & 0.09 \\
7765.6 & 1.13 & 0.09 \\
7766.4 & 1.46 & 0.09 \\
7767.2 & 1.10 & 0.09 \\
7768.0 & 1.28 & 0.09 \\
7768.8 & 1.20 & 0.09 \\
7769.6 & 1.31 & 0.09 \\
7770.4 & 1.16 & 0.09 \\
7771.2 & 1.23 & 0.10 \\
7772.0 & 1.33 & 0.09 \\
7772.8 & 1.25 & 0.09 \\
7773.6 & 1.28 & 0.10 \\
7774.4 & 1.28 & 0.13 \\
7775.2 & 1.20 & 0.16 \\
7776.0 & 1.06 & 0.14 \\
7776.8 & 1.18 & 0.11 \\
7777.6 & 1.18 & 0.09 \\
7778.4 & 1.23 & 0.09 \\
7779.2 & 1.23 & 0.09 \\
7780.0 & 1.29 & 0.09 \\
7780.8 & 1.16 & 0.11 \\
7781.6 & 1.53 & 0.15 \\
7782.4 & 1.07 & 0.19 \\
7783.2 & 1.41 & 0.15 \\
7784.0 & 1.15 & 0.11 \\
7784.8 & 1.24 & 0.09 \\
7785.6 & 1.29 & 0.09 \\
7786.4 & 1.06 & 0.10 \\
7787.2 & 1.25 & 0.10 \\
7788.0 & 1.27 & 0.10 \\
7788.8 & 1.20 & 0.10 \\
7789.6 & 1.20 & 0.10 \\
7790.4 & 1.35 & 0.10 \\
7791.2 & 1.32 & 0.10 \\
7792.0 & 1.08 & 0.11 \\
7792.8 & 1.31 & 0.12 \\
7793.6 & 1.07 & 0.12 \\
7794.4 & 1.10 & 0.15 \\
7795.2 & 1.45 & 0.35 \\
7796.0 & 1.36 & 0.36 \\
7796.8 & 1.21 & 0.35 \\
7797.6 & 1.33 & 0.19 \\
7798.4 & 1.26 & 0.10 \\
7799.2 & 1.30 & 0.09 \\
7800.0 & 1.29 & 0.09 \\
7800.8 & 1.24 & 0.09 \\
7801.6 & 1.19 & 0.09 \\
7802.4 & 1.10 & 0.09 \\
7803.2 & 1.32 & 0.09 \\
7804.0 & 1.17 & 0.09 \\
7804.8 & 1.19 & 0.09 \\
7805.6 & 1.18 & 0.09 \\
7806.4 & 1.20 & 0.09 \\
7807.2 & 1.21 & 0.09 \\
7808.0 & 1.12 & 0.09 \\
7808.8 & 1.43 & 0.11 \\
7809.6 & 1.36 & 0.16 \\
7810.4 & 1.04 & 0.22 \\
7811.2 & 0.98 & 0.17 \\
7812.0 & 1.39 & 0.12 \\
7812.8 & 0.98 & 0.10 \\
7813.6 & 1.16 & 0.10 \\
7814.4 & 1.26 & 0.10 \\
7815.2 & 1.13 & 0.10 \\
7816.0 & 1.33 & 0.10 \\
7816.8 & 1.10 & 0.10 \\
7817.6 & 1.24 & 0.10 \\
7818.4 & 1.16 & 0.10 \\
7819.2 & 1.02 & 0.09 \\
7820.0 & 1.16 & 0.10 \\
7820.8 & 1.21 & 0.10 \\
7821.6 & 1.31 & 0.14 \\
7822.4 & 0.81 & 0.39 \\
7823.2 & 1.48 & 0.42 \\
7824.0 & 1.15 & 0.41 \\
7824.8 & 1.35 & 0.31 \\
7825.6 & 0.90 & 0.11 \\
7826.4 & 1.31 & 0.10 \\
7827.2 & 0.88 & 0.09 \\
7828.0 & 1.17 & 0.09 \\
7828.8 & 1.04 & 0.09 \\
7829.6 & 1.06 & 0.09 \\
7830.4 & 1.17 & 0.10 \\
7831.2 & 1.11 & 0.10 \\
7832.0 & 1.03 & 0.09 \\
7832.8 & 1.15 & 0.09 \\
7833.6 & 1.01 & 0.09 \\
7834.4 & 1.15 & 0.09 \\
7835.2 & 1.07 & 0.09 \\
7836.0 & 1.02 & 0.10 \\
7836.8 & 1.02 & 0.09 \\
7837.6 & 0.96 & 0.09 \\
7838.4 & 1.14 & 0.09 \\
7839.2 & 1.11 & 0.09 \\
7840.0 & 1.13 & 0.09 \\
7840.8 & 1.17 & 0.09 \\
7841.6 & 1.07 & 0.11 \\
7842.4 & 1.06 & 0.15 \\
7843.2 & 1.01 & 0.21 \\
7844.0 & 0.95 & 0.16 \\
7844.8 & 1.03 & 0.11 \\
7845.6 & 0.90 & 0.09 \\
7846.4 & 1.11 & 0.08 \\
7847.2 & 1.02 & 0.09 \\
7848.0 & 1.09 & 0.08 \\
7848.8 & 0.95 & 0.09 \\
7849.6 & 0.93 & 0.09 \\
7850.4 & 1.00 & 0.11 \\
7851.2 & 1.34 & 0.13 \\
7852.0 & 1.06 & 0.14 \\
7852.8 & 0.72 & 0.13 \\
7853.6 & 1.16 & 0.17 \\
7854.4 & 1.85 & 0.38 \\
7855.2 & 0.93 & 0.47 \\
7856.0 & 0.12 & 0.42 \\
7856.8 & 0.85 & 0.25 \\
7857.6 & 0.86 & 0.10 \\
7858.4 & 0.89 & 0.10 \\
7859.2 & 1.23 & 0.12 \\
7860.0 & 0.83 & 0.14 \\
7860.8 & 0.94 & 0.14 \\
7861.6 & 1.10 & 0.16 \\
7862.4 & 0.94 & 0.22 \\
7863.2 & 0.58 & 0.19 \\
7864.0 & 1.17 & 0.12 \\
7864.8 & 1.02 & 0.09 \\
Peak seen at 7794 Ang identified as C III]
